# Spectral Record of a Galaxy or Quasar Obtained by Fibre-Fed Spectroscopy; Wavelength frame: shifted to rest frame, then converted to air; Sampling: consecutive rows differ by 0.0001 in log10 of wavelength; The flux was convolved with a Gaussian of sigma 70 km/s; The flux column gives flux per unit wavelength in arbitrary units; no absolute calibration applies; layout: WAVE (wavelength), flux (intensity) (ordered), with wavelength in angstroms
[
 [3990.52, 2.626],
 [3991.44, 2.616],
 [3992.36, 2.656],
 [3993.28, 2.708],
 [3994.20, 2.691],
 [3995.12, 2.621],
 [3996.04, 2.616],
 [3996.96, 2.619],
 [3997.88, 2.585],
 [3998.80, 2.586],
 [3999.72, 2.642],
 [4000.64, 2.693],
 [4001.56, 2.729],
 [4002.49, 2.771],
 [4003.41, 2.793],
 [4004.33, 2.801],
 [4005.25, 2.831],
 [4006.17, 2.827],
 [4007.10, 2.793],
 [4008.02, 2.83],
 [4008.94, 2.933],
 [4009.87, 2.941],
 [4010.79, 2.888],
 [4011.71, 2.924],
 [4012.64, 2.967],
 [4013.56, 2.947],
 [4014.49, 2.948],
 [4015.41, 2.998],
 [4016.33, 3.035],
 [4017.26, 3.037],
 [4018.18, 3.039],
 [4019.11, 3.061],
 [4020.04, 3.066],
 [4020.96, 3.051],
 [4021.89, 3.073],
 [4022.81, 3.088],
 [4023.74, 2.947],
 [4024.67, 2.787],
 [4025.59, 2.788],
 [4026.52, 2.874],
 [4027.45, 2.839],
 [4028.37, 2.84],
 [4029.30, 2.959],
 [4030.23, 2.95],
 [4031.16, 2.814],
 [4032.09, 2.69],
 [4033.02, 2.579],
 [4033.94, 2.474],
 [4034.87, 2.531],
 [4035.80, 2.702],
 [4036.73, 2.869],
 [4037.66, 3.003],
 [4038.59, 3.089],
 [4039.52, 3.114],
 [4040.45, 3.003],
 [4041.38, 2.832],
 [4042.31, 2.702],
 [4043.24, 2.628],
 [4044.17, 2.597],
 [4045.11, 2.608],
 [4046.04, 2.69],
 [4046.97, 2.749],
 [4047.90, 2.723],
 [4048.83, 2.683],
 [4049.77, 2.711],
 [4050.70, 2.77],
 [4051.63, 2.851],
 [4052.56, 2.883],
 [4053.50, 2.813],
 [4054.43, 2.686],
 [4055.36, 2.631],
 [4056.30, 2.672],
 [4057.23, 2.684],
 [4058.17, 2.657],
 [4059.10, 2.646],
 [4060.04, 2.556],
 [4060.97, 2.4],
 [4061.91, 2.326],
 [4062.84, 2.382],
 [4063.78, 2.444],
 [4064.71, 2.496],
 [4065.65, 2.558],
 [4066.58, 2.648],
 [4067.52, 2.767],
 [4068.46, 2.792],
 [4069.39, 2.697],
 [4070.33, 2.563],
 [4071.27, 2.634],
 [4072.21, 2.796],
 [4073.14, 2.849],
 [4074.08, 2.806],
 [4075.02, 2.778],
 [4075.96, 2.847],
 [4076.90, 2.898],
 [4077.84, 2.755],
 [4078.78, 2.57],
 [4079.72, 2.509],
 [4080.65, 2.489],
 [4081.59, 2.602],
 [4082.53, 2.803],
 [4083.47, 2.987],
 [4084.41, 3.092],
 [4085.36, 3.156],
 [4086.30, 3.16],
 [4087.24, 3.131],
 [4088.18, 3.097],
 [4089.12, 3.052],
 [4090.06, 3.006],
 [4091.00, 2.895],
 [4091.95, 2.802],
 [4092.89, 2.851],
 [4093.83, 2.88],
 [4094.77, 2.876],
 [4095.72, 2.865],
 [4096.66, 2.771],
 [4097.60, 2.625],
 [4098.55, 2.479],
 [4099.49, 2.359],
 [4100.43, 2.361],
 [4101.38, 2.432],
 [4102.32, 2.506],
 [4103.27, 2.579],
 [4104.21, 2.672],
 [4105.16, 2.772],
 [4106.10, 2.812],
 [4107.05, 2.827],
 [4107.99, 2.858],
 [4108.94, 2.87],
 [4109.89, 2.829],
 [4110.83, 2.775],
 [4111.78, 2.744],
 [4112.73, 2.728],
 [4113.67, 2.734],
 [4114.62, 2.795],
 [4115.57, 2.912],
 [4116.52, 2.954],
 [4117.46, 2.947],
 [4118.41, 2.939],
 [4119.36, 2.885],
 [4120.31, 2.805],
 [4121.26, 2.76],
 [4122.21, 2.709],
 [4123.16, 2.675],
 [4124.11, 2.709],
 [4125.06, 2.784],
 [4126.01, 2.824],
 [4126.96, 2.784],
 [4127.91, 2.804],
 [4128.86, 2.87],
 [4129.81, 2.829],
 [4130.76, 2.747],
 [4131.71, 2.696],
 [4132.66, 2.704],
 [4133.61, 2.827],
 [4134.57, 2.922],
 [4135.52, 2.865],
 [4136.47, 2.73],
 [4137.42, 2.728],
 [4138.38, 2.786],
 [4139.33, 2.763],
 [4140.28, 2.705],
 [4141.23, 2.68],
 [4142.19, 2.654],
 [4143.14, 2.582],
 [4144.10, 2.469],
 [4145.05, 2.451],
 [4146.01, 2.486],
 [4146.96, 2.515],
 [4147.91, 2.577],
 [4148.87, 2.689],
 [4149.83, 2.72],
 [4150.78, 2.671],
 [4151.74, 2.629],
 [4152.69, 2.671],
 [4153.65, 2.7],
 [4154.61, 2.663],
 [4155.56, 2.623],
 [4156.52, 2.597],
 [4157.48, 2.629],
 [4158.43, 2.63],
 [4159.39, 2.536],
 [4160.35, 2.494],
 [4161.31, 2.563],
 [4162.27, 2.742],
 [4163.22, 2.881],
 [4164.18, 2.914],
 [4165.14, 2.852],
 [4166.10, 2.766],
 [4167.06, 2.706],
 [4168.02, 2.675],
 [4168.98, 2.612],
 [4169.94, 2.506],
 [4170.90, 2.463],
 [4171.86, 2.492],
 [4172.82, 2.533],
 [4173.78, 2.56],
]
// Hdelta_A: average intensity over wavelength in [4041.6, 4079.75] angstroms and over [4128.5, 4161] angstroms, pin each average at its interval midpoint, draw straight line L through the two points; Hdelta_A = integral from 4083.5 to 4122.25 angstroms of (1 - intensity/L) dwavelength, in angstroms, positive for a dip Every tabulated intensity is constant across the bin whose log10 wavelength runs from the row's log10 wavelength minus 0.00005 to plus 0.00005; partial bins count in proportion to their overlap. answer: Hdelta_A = -2.1 angstroms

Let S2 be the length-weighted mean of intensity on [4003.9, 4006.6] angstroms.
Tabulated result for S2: 2.82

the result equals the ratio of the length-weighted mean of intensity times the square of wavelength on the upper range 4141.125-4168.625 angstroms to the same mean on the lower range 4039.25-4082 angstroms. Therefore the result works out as 1.03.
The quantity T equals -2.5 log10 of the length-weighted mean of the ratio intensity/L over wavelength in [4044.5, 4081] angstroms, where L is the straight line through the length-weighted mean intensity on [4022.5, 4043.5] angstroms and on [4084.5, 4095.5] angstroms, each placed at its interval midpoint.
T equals 0.096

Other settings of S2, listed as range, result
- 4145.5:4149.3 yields 2.56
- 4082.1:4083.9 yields 2.9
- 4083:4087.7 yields 3.1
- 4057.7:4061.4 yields 2.57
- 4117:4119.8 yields 2.92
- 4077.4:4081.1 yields 2.59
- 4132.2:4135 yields 2.81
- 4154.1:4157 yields 2.63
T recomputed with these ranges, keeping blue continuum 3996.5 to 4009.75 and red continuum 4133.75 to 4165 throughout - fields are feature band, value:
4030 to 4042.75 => -0.031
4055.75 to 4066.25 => 0.077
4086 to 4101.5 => -0.043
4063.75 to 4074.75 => 0.012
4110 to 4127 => -0.047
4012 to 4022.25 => -0.104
